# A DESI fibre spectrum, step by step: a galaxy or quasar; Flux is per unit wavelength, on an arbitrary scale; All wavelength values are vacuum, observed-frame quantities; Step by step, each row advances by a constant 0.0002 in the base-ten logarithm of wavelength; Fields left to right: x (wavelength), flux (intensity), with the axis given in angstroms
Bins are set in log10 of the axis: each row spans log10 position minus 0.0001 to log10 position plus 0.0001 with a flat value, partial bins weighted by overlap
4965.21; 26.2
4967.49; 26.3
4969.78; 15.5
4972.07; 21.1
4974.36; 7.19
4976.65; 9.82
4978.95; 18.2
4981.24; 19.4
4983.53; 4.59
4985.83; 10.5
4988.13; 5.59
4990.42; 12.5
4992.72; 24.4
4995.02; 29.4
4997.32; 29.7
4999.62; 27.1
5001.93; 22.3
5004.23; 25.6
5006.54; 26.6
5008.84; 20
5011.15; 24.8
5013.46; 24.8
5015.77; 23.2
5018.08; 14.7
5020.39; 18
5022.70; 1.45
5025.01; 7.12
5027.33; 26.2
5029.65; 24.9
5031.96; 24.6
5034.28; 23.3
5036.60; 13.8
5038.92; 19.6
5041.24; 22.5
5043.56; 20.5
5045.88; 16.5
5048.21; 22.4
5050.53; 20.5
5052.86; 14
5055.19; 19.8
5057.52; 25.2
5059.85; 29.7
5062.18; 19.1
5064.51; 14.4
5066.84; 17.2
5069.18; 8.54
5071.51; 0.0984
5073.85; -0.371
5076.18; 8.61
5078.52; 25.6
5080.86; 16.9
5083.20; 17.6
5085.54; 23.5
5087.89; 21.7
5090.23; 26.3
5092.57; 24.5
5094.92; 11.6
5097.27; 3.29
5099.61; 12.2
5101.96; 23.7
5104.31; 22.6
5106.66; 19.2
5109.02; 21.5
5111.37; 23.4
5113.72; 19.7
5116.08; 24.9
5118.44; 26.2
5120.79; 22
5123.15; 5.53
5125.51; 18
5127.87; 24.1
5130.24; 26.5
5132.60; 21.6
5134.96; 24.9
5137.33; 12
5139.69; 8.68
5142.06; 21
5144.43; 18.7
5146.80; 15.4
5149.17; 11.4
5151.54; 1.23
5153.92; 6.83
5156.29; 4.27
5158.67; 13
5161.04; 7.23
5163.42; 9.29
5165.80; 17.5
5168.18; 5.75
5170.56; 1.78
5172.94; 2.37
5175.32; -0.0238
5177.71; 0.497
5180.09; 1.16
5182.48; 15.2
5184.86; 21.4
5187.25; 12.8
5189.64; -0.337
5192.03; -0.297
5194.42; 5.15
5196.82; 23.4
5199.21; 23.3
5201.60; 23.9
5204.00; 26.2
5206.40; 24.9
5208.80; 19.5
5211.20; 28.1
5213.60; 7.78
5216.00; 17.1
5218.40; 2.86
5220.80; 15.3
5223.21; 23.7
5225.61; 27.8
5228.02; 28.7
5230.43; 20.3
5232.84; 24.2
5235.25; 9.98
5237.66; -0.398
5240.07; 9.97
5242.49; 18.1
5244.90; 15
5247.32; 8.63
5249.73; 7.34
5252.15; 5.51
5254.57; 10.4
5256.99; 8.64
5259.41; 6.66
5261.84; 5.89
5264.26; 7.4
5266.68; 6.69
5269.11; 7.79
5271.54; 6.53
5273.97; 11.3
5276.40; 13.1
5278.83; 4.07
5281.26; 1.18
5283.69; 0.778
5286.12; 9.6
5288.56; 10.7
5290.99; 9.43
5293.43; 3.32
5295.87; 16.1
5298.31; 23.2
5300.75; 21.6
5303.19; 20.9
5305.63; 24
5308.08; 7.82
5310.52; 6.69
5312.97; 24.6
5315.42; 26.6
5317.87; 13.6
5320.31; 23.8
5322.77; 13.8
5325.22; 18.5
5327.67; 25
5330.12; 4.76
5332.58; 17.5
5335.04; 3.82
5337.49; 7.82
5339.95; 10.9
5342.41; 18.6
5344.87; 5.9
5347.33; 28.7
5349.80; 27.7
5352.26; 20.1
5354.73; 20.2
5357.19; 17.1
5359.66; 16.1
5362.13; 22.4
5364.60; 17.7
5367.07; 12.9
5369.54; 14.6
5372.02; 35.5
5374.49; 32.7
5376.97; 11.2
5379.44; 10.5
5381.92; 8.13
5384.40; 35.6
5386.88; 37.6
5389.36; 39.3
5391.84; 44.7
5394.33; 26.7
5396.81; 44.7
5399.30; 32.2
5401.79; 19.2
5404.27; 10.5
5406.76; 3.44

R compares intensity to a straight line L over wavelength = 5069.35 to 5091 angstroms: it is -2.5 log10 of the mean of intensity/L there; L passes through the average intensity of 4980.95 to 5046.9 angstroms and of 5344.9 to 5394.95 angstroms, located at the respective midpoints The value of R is 0.32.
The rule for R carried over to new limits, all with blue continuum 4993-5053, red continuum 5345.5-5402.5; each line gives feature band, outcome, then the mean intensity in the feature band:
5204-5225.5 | 0.25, 18.4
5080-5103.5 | 0.20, 18.2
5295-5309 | 0.24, 19.2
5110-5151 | 0.18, 18.8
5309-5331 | 0.35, 17.6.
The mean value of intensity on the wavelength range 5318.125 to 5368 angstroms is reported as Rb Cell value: 16.6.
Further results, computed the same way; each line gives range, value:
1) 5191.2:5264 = 14.9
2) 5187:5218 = 16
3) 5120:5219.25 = 13.1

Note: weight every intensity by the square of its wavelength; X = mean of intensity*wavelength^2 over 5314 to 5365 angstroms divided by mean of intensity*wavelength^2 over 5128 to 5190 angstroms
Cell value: 1.66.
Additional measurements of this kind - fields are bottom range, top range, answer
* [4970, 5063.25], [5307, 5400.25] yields 1.23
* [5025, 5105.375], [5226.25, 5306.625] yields 0.69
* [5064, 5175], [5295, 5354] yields 1.24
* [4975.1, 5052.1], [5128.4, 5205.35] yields 0.67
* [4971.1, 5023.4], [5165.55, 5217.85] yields 0.73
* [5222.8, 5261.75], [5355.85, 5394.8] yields 1.85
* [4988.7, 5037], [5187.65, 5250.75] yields 0.81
